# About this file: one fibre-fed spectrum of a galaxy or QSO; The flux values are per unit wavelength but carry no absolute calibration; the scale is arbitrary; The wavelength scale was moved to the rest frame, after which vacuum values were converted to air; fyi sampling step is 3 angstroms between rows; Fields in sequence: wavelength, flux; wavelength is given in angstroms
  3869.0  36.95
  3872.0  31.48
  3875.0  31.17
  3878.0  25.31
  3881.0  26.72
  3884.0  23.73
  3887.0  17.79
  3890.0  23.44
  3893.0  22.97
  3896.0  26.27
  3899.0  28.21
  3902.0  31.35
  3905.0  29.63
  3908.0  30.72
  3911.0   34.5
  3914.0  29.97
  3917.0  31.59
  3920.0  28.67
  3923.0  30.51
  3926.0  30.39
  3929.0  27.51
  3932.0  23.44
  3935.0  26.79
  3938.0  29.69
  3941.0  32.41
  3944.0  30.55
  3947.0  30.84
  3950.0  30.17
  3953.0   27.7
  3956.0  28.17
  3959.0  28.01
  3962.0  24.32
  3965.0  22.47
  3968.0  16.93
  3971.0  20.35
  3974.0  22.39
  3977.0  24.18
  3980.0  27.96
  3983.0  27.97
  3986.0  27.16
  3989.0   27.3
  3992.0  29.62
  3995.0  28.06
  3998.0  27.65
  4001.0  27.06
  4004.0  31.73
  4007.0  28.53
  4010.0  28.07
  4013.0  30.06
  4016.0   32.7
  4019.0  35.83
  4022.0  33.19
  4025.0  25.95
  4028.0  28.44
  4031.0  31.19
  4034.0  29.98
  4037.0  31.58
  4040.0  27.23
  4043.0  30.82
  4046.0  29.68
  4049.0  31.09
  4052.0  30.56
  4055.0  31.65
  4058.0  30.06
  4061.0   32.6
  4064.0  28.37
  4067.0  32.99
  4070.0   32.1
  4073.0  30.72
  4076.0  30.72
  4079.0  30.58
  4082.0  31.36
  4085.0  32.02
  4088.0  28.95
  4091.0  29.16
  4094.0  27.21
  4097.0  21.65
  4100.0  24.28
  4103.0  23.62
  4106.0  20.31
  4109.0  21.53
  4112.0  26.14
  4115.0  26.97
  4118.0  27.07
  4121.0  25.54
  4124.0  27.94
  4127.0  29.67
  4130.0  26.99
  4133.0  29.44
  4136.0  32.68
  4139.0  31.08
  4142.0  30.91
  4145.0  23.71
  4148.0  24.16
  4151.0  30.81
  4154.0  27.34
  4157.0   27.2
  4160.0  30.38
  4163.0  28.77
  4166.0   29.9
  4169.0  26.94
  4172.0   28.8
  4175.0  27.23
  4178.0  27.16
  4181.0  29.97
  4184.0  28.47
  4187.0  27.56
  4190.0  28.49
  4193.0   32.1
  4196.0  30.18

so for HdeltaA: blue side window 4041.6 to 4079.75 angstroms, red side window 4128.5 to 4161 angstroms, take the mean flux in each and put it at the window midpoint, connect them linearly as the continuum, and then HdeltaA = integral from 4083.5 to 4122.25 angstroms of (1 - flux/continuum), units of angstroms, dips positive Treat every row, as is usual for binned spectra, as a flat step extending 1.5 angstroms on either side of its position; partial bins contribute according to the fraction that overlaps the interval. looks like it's 5.25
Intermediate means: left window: 30.9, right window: 28.6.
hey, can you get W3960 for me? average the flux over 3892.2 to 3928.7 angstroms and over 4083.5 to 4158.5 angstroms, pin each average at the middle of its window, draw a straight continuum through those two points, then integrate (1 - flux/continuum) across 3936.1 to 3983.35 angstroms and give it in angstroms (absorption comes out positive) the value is 4.2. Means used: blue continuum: 29.6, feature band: 26.5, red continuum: 27.1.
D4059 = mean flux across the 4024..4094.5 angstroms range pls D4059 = 30.3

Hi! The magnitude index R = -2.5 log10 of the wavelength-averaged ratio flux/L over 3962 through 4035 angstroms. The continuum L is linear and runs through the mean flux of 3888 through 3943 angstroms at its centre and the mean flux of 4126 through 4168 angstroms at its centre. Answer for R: 0.04 mag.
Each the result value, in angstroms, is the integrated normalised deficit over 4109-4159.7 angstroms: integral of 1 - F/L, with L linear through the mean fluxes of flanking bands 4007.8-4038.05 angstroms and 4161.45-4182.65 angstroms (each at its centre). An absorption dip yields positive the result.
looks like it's 2.0 angstroms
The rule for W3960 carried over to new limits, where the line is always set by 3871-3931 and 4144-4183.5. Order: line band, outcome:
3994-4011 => -0.3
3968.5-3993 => 2.3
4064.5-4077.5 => -1.6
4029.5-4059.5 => -2.6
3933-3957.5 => -1.2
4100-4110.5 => 2.2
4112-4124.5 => 0.6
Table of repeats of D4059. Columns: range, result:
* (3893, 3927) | 29.8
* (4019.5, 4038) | 30.3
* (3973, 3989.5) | 26.2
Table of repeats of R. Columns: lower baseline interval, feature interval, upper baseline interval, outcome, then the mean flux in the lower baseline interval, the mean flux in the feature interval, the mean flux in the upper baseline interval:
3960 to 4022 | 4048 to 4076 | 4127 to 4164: -0.12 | 27.2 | 31.1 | 28.7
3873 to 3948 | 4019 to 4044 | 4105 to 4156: -0.09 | 28.2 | 30.1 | 27.3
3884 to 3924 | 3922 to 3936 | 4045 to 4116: 0.01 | 27.9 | 27.7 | 28.5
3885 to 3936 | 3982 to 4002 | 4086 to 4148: -0.02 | 27.8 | 27.8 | 26.7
